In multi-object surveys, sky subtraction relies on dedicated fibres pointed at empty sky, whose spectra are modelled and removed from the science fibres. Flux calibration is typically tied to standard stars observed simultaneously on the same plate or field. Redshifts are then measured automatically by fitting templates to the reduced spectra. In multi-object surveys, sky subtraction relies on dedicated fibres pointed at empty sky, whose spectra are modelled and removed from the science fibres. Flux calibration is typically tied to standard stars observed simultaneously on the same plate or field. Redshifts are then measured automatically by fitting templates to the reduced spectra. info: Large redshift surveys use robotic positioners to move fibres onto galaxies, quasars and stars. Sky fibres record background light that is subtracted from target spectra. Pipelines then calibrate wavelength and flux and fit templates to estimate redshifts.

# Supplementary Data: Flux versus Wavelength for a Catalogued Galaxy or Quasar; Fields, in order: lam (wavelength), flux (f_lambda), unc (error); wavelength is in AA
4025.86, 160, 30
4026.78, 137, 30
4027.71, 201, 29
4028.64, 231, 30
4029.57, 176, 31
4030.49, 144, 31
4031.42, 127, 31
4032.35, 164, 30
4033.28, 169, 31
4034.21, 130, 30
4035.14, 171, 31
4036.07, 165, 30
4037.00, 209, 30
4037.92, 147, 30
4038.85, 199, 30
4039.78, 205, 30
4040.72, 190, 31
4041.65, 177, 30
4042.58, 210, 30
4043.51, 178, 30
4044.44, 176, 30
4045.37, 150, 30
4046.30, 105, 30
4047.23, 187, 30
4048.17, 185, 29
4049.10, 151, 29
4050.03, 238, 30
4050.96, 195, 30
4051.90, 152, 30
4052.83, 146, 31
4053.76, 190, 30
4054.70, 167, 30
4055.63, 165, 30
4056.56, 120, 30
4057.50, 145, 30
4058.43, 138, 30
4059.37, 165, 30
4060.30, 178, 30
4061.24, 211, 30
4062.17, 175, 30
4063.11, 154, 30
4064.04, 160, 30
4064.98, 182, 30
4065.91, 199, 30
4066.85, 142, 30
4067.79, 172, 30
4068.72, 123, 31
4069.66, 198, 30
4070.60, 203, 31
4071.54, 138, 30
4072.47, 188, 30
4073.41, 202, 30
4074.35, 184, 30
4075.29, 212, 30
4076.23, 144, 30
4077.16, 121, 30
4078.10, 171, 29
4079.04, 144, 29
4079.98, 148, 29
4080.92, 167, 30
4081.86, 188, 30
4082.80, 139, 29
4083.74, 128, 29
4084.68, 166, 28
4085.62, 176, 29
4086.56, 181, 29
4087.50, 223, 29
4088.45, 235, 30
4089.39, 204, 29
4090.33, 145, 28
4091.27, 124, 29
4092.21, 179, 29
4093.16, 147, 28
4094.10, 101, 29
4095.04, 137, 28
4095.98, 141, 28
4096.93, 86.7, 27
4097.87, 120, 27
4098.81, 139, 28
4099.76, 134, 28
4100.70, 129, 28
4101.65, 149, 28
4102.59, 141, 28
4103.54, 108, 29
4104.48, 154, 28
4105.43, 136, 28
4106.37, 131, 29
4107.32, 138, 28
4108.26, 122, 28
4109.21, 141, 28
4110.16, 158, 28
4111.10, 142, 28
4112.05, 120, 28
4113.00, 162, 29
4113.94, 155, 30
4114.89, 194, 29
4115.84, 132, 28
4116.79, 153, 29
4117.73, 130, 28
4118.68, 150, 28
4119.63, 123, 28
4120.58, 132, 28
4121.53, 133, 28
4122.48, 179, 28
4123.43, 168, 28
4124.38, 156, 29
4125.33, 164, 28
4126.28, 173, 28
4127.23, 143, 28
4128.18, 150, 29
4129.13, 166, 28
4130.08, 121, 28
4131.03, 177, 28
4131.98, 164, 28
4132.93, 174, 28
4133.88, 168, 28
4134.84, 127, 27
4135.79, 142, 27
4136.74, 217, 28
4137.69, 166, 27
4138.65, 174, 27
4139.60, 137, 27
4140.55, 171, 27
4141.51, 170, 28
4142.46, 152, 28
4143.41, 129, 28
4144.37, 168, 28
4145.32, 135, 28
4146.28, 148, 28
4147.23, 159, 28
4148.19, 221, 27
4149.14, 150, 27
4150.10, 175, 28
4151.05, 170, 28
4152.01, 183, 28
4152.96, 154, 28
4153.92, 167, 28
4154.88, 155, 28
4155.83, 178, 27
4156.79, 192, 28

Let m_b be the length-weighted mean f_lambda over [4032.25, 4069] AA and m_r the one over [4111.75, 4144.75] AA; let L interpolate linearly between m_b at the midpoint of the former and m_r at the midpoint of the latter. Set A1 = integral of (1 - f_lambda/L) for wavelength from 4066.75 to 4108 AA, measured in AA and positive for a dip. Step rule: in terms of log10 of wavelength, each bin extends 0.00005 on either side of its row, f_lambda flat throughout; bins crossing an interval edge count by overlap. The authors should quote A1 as 2.0 AA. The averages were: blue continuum 170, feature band 155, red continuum 156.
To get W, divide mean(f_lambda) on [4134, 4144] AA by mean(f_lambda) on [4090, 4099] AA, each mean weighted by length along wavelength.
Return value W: 1.2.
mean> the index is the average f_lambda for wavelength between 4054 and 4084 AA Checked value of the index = 165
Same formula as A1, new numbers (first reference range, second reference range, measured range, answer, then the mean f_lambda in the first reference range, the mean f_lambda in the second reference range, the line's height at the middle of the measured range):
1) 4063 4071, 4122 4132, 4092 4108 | 3.1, 171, 160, 165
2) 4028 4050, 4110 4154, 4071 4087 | 0.2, 173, 157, 166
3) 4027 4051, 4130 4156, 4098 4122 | 3.9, 175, 163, 167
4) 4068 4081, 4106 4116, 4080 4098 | 0.2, 168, 146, 159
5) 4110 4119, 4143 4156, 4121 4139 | -0.6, 149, 164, 156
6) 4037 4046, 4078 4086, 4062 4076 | -0.8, 181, 158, 165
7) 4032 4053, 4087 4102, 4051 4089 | -1.9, 174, 150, 161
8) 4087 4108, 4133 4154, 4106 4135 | 0.8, 145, 163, 154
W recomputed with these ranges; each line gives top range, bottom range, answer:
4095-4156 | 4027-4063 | 0.88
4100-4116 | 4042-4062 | 0.84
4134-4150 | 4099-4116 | 1.14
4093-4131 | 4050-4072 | 0.85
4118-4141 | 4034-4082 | 0.92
